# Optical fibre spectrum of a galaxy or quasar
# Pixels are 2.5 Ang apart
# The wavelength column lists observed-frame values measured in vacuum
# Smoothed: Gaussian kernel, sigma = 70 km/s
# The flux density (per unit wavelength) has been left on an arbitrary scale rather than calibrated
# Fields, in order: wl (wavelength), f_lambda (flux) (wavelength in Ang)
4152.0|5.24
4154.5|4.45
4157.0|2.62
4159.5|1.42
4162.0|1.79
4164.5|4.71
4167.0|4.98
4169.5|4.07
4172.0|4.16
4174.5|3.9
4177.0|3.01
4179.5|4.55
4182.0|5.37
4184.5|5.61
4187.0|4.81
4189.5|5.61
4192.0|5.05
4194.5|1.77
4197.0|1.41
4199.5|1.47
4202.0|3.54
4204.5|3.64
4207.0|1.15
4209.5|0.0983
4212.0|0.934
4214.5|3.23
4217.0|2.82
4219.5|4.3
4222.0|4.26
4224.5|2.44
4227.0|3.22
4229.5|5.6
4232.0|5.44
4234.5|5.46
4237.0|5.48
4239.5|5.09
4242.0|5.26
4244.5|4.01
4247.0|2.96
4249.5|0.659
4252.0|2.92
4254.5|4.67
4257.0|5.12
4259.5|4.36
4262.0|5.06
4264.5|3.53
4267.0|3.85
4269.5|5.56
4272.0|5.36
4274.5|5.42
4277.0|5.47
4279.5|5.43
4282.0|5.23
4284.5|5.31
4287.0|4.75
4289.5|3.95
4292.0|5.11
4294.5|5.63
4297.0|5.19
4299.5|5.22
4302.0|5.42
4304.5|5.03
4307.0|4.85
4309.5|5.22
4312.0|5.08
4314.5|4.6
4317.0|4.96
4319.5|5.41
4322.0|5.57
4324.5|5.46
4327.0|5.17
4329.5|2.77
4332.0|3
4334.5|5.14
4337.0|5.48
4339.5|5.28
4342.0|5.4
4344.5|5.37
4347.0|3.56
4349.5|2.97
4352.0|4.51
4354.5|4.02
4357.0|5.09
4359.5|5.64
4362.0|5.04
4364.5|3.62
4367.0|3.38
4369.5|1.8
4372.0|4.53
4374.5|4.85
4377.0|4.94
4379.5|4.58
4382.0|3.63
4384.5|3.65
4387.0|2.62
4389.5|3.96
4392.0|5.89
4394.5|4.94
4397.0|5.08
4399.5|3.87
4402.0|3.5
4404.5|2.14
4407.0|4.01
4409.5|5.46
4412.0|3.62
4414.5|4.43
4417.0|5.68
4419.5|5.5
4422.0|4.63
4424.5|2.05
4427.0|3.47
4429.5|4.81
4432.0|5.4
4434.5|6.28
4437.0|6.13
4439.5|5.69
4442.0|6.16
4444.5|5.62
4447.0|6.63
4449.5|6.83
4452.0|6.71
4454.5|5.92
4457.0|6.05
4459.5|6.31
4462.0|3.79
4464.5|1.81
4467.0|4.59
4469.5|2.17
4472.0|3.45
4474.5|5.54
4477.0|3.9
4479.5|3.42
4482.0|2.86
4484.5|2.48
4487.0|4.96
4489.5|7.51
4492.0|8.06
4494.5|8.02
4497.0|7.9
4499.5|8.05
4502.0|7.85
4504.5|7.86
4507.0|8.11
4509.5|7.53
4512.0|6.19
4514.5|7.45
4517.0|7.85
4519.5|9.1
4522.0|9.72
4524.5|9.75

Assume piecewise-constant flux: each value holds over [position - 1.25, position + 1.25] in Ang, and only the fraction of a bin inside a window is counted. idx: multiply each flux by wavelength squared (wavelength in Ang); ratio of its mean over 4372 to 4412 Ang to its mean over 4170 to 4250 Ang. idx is 1.25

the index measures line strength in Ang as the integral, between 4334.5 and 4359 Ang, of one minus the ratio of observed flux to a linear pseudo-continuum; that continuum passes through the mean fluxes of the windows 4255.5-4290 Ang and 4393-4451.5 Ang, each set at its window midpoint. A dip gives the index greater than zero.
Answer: 1.1 Ang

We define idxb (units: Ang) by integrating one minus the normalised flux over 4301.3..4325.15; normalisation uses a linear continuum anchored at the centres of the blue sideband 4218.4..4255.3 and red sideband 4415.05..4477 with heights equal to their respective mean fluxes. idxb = -3.78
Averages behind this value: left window 4.11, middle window 5.15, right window 5.02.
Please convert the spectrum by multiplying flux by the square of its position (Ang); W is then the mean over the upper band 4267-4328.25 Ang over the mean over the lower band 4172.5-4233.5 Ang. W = 1.55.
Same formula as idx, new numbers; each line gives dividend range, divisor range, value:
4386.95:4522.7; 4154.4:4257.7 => 1.69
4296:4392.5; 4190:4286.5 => 1.23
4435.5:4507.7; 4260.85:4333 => 1.24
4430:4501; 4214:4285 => 1.36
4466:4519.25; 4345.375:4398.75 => 1.52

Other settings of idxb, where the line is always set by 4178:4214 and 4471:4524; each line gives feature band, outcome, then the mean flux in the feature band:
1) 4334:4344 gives -1.1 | 5.34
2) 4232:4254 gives -2.1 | 4.09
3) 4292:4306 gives -2.9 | 5.27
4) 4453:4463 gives 0.9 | 5.59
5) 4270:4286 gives -4.8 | 5.37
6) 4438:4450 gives -0.2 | 6.14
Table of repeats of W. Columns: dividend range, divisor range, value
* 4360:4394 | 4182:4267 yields 1.19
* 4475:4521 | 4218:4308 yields 1.59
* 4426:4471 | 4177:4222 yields 1.80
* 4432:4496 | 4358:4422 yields 1.27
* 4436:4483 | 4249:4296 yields 1.15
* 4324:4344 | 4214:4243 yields 1.12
